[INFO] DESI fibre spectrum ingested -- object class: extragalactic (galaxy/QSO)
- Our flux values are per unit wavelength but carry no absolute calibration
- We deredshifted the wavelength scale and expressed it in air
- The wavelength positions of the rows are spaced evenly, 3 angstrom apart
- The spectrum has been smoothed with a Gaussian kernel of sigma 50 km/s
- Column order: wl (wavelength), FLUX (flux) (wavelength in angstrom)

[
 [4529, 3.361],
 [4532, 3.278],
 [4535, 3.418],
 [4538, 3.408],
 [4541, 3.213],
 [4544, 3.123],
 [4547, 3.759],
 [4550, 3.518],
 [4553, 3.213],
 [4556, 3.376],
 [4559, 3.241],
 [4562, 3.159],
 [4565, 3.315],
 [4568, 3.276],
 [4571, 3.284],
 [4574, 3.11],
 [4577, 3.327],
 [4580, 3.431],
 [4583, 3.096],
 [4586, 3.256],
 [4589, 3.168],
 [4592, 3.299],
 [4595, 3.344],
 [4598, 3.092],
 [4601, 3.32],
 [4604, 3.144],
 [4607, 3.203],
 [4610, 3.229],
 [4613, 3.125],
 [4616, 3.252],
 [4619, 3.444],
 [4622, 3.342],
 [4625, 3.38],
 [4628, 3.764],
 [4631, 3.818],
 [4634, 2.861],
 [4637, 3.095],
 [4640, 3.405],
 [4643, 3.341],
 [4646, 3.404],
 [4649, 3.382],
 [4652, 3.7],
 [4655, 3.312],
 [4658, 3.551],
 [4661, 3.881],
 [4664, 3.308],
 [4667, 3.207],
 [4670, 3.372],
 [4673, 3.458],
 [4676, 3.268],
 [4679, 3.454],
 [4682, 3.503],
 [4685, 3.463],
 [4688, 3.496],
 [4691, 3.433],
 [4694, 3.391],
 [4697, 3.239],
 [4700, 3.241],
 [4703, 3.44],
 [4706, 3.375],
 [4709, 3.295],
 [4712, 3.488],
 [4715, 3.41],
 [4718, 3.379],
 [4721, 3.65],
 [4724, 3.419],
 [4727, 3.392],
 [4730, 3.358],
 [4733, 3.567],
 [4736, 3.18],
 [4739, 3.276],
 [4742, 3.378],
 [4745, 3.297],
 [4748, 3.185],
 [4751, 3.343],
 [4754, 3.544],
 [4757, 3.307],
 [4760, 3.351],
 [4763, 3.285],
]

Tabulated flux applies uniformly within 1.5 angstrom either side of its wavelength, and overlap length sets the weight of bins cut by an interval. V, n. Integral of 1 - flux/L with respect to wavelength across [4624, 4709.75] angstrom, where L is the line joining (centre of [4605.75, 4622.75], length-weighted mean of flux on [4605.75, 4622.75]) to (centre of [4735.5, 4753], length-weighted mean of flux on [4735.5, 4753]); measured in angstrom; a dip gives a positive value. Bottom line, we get -3.5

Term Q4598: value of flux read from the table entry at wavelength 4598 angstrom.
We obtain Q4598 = 3.092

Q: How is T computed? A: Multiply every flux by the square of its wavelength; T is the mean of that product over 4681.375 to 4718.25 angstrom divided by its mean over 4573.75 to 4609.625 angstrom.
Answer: 1.10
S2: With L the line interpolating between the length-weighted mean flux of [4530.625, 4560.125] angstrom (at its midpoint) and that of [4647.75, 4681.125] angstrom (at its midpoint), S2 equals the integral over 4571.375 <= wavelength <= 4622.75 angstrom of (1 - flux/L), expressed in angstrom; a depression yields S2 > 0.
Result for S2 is 2.3 angstrom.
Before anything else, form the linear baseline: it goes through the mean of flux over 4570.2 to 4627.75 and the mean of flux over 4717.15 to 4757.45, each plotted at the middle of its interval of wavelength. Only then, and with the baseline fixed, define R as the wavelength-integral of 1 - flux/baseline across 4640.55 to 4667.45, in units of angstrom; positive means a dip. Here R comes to -1.2 angstrom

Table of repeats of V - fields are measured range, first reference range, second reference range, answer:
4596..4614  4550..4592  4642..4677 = 0.7 angstrom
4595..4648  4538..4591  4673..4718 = 0.4 angstrom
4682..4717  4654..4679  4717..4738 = 0.3 angstrom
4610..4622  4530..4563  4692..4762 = 0.3 angstrom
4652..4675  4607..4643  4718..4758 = -0.7 angstrom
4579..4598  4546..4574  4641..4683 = 0.6 angstrom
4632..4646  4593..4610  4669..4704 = 0.3 angstrom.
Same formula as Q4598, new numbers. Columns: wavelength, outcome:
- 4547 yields 3.759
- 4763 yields 3.285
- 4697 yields 3.239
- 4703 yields 3.44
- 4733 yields 3.567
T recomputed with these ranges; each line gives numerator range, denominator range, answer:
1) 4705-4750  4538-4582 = 1.10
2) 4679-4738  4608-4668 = 1.04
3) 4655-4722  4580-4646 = 1.07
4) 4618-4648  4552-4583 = 1.07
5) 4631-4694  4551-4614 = 1.09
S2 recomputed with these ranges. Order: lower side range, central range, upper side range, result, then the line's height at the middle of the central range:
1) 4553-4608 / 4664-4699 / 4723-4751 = -0.8 angstrom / 3.31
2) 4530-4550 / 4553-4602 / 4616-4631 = 2.5 angstrom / 3.43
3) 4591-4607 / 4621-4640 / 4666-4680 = -0.5 angstrom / 3.29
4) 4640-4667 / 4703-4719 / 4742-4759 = 0.0 angstrom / 3.39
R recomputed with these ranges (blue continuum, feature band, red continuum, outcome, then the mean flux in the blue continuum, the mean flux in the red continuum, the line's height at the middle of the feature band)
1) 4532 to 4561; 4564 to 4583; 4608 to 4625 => 0.3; 3.36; 3.29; 3.33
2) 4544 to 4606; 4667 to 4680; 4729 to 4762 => -0.2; 3.28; 3.34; 3.32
